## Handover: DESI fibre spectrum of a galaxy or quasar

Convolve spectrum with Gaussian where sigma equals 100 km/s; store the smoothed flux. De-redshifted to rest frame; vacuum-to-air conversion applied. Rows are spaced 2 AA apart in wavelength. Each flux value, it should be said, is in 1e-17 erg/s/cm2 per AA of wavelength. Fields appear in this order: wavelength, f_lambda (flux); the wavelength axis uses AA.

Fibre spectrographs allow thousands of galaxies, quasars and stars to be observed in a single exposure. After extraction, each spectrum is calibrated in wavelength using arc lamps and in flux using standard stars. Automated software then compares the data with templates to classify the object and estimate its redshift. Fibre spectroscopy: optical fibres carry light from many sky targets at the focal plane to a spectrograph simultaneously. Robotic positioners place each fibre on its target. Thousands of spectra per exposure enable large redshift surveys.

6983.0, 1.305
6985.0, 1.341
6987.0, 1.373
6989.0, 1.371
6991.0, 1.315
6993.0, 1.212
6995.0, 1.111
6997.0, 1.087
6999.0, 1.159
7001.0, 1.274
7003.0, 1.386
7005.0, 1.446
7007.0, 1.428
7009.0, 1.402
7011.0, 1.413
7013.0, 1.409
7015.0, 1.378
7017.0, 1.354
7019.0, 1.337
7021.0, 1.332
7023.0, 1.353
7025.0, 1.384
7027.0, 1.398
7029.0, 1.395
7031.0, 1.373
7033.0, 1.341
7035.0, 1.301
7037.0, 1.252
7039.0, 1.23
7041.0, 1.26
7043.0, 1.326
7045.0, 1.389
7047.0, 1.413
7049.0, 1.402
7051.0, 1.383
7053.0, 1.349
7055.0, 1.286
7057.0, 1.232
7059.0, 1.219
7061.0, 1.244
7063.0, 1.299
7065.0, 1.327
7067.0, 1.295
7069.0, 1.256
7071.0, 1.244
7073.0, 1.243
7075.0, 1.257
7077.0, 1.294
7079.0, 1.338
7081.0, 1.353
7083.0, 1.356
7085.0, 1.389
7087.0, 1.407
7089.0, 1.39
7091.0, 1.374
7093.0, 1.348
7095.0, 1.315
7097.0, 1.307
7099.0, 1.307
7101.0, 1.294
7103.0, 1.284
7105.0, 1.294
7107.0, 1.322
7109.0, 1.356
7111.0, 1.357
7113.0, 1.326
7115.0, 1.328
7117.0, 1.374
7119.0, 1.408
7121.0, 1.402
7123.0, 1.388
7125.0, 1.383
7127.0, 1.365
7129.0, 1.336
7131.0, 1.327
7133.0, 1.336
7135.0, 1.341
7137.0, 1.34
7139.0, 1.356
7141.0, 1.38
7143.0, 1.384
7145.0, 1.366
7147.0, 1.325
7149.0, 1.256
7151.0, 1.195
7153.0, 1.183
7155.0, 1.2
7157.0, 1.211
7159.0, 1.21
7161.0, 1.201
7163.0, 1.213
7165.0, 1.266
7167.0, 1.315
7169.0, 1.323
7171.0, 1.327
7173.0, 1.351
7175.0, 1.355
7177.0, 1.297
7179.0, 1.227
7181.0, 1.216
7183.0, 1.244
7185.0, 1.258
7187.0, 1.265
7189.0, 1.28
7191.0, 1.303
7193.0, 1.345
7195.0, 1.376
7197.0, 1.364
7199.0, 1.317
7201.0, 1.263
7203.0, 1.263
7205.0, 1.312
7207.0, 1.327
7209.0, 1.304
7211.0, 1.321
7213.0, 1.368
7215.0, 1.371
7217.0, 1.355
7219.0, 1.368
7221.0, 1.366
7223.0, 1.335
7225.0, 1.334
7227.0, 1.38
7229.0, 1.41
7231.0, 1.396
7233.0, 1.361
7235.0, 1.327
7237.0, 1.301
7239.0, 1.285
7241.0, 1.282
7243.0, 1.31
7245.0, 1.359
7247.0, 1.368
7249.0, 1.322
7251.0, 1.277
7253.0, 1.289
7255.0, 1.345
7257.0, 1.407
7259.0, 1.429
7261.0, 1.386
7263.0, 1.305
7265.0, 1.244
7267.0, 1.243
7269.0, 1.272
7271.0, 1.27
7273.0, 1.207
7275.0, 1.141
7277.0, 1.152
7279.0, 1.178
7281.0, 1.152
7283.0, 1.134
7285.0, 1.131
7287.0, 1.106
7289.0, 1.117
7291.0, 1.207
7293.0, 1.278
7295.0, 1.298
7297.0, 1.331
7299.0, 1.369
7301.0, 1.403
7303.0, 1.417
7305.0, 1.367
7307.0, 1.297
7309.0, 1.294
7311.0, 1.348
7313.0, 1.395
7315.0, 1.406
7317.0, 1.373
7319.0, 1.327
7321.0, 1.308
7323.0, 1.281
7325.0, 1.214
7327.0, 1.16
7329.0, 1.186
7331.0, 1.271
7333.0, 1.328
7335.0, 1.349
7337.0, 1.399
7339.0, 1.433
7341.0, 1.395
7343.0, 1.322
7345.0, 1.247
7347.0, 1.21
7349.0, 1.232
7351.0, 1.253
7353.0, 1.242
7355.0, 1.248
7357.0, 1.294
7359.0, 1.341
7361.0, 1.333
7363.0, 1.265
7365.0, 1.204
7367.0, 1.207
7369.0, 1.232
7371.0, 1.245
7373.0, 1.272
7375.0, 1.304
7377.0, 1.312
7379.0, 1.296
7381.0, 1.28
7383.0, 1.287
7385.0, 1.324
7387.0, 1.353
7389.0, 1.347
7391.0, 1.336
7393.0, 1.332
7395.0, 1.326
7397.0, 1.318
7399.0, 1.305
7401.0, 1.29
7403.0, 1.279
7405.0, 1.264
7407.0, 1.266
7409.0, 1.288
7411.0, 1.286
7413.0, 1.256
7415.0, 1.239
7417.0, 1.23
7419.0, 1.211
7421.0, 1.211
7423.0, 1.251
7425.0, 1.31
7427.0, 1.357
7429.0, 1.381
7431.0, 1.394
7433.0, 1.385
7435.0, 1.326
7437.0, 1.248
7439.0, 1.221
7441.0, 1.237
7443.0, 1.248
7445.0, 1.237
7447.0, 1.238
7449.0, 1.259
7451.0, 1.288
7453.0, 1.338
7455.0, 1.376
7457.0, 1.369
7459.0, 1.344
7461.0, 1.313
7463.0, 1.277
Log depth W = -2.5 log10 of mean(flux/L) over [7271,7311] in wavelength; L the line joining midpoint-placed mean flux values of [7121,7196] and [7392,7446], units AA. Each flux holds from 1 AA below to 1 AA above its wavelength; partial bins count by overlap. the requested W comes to 0.04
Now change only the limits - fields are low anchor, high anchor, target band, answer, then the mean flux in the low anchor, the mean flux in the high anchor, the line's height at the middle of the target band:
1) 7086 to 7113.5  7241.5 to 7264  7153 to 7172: 0.076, 1.33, 1.34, 1.34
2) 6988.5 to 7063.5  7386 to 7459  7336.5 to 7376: 0.014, 1.32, 1.3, 1.3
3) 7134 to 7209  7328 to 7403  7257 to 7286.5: 0.049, 1.29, 1.29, 1.29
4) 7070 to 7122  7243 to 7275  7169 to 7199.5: 0.015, 1.33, 1.31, 1.32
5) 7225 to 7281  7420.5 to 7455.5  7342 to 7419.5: 0.015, 1.3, 1.29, 1.3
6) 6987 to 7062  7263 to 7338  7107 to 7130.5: -0.047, 1.32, 1.27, 1.31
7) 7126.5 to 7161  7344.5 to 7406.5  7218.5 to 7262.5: -0.045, 1.3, 1.28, 1.29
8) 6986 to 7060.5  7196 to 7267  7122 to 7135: -0.020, 1.33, 1.33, 1.33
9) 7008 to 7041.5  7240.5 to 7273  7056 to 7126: 0.013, 1.35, 1.32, 1.34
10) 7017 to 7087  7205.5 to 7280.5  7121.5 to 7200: 0.013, 1.32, 1.31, 1.32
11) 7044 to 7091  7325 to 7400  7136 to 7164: 0.034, 1.32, 1.29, 1.31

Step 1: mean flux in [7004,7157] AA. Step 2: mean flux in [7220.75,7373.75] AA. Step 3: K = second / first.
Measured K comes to 0.97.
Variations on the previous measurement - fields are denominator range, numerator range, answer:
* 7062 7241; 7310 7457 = 0.98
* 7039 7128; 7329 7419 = 0.97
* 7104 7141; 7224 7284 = 0.96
